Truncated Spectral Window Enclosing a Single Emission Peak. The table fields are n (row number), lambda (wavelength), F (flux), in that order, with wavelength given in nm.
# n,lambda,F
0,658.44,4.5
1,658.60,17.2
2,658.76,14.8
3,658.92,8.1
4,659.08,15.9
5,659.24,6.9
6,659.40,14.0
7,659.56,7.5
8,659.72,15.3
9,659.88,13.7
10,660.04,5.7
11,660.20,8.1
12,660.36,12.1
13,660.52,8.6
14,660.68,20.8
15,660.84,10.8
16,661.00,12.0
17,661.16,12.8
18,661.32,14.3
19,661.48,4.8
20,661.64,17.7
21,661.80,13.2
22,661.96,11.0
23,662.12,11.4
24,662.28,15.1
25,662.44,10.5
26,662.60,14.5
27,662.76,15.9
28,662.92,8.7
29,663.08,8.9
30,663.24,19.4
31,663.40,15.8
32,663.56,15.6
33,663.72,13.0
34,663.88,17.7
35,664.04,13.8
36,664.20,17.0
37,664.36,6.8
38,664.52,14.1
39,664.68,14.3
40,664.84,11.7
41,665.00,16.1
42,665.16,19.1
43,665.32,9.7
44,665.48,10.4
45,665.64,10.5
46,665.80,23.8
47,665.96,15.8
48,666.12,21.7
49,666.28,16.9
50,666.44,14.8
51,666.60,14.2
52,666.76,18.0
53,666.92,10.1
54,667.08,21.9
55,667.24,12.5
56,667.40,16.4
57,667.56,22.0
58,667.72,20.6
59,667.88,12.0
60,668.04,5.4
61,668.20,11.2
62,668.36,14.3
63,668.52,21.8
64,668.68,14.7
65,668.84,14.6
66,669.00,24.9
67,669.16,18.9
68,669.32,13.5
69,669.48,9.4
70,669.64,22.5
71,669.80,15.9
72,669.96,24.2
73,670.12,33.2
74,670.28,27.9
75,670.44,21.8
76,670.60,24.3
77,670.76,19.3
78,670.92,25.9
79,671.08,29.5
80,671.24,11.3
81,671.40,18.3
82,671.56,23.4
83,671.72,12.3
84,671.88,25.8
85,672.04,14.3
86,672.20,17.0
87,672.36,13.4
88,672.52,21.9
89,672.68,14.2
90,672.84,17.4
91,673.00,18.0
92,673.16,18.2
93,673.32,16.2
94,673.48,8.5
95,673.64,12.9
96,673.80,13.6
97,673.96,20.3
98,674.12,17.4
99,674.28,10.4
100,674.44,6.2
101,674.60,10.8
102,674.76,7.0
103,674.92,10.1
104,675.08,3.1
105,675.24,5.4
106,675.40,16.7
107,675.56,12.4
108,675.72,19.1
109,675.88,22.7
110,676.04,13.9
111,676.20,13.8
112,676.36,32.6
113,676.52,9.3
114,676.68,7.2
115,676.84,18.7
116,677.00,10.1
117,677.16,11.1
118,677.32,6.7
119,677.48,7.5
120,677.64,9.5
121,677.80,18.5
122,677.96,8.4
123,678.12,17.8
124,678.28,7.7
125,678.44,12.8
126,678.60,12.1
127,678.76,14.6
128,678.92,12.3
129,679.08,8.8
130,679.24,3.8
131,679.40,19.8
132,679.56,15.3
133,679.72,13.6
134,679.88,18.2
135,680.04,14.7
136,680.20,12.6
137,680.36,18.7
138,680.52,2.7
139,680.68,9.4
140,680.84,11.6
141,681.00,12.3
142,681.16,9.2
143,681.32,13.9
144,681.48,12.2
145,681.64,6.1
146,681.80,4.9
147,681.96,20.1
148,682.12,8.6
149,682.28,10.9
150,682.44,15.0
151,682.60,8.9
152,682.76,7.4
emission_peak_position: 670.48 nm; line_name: C III]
